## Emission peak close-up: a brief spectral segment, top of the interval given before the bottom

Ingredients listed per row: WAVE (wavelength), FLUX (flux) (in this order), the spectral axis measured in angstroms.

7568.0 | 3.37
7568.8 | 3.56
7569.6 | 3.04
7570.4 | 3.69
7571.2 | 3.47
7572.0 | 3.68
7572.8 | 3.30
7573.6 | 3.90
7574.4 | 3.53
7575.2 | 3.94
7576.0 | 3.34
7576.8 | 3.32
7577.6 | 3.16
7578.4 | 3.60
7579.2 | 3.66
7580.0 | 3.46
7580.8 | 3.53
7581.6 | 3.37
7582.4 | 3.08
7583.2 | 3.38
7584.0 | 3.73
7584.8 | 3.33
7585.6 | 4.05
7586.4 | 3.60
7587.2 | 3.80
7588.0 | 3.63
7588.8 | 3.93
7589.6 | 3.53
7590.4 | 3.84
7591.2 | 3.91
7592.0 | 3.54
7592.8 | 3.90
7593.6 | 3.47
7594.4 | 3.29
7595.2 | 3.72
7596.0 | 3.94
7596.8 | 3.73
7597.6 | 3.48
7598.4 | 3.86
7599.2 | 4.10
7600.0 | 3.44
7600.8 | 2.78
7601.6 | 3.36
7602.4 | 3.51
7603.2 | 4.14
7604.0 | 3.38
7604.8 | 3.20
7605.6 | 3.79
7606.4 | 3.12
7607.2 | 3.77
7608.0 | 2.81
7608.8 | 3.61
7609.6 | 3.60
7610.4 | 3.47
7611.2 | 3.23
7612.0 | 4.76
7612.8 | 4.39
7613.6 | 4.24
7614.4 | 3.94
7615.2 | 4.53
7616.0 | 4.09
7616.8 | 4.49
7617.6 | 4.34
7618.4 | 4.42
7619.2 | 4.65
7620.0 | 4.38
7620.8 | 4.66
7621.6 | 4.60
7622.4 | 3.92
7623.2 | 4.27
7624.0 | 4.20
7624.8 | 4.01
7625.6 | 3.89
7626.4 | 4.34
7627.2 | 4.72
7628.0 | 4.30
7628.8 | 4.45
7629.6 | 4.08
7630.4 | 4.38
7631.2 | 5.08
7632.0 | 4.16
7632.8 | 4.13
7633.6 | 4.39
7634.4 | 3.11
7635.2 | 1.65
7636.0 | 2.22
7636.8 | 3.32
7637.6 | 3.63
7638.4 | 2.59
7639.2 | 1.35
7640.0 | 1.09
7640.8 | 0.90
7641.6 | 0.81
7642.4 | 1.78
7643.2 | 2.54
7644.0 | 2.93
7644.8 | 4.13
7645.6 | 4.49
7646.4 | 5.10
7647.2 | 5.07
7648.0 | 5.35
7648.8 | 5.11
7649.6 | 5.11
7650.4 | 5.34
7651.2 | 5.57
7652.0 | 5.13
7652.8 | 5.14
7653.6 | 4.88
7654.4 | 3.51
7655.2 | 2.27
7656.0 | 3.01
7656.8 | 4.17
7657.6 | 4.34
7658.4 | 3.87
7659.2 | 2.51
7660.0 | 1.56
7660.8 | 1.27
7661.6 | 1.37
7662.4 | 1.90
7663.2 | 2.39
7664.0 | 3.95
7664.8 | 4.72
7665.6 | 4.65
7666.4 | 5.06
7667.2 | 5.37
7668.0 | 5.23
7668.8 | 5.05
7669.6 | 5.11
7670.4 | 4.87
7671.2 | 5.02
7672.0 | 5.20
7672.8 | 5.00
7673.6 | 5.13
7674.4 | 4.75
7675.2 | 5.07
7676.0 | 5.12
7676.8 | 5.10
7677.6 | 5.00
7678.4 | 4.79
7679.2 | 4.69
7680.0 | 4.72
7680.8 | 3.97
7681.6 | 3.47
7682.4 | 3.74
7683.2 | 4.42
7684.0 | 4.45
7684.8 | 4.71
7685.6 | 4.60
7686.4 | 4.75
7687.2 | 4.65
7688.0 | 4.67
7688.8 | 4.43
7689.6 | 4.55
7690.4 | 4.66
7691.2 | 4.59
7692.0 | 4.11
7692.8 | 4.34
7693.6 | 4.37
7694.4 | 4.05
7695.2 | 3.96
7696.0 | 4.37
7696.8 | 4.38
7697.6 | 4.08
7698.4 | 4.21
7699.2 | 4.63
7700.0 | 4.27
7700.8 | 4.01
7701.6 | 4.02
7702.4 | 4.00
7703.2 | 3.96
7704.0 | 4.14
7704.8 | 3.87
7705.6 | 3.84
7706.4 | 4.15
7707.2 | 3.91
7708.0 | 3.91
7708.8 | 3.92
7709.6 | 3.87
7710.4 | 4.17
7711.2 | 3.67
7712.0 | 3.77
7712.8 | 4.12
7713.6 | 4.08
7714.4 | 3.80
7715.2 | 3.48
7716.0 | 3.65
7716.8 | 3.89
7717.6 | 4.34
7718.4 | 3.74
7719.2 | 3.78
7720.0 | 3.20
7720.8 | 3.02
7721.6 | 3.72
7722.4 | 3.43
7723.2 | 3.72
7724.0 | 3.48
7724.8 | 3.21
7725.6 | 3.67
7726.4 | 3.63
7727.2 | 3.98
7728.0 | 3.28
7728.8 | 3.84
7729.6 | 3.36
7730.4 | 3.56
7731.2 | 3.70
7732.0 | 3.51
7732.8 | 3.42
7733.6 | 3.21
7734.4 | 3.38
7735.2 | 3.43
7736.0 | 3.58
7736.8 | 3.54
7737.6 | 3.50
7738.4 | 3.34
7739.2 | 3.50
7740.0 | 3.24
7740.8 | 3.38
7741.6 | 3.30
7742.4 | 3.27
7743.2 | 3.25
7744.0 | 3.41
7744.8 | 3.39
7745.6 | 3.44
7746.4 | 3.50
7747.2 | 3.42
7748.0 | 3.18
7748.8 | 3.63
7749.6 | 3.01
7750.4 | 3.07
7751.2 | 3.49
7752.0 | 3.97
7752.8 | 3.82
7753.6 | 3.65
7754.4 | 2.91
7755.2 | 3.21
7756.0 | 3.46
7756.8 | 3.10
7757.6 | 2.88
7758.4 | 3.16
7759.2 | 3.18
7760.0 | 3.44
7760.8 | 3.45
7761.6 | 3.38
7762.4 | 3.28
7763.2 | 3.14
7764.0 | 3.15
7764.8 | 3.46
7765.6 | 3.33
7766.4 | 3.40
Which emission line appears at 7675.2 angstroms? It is Mg II 2798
